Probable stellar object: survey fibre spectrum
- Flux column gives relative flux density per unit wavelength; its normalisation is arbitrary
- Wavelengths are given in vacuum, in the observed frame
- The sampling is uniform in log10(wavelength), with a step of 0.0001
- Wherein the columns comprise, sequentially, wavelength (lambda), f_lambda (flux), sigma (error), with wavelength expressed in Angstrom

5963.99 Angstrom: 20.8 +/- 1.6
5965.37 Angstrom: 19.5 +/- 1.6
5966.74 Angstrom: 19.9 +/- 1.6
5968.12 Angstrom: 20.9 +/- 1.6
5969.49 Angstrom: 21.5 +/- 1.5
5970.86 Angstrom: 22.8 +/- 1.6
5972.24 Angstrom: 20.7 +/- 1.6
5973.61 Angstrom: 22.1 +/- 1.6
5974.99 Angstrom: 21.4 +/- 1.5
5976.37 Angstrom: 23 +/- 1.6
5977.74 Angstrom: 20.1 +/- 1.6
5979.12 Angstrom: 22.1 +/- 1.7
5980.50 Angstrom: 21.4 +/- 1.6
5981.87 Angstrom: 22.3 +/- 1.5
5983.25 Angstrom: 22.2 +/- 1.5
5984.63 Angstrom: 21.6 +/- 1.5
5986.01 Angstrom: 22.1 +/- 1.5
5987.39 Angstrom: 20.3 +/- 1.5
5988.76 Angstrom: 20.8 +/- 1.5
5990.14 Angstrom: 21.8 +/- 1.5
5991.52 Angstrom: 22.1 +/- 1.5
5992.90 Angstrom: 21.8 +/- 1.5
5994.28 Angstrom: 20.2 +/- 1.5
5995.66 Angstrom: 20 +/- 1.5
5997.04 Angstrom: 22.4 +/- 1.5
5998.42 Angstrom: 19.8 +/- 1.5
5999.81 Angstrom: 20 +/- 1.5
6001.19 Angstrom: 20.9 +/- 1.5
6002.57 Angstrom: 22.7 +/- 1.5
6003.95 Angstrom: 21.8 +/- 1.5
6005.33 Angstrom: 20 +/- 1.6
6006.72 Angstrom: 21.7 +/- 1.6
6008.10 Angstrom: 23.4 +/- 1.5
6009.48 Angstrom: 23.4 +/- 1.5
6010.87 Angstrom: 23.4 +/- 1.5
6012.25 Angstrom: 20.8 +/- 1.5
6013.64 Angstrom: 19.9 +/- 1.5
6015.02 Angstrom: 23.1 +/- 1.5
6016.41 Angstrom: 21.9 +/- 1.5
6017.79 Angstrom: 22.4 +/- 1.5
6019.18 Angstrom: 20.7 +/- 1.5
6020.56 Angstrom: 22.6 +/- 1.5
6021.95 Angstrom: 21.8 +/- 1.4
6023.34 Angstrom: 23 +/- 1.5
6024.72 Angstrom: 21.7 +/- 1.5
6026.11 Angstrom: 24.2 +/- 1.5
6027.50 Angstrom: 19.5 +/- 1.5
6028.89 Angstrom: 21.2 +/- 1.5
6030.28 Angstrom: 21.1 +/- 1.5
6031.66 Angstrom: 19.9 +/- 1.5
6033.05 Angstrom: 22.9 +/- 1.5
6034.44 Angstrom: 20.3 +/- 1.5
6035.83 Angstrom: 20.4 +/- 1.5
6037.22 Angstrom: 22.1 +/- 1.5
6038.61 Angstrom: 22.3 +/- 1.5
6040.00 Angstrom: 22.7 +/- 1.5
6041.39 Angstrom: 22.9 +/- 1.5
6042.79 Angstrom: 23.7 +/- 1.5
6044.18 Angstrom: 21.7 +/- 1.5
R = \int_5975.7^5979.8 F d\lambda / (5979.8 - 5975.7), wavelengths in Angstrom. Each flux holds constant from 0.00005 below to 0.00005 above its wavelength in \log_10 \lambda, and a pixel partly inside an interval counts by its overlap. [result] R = 21.7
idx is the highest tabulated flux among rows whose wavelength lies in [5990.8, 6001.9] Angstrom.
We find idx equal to 22.4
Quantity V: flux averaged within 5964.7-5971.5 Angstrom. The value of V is 20.9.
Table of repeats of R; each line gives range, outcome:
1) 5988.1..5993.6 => 21.6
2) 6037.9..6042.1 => 22.6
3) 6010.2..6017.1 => 21.8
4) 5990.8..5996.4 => 21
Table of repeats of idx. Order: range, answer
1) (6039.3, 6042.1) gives 22.9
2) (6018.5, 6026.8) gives 24.2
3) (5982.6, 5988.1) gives 22.2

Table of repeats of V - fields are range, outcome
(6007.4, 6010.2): 23.4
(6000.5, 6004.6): 21.8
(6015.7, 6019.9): 21.7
